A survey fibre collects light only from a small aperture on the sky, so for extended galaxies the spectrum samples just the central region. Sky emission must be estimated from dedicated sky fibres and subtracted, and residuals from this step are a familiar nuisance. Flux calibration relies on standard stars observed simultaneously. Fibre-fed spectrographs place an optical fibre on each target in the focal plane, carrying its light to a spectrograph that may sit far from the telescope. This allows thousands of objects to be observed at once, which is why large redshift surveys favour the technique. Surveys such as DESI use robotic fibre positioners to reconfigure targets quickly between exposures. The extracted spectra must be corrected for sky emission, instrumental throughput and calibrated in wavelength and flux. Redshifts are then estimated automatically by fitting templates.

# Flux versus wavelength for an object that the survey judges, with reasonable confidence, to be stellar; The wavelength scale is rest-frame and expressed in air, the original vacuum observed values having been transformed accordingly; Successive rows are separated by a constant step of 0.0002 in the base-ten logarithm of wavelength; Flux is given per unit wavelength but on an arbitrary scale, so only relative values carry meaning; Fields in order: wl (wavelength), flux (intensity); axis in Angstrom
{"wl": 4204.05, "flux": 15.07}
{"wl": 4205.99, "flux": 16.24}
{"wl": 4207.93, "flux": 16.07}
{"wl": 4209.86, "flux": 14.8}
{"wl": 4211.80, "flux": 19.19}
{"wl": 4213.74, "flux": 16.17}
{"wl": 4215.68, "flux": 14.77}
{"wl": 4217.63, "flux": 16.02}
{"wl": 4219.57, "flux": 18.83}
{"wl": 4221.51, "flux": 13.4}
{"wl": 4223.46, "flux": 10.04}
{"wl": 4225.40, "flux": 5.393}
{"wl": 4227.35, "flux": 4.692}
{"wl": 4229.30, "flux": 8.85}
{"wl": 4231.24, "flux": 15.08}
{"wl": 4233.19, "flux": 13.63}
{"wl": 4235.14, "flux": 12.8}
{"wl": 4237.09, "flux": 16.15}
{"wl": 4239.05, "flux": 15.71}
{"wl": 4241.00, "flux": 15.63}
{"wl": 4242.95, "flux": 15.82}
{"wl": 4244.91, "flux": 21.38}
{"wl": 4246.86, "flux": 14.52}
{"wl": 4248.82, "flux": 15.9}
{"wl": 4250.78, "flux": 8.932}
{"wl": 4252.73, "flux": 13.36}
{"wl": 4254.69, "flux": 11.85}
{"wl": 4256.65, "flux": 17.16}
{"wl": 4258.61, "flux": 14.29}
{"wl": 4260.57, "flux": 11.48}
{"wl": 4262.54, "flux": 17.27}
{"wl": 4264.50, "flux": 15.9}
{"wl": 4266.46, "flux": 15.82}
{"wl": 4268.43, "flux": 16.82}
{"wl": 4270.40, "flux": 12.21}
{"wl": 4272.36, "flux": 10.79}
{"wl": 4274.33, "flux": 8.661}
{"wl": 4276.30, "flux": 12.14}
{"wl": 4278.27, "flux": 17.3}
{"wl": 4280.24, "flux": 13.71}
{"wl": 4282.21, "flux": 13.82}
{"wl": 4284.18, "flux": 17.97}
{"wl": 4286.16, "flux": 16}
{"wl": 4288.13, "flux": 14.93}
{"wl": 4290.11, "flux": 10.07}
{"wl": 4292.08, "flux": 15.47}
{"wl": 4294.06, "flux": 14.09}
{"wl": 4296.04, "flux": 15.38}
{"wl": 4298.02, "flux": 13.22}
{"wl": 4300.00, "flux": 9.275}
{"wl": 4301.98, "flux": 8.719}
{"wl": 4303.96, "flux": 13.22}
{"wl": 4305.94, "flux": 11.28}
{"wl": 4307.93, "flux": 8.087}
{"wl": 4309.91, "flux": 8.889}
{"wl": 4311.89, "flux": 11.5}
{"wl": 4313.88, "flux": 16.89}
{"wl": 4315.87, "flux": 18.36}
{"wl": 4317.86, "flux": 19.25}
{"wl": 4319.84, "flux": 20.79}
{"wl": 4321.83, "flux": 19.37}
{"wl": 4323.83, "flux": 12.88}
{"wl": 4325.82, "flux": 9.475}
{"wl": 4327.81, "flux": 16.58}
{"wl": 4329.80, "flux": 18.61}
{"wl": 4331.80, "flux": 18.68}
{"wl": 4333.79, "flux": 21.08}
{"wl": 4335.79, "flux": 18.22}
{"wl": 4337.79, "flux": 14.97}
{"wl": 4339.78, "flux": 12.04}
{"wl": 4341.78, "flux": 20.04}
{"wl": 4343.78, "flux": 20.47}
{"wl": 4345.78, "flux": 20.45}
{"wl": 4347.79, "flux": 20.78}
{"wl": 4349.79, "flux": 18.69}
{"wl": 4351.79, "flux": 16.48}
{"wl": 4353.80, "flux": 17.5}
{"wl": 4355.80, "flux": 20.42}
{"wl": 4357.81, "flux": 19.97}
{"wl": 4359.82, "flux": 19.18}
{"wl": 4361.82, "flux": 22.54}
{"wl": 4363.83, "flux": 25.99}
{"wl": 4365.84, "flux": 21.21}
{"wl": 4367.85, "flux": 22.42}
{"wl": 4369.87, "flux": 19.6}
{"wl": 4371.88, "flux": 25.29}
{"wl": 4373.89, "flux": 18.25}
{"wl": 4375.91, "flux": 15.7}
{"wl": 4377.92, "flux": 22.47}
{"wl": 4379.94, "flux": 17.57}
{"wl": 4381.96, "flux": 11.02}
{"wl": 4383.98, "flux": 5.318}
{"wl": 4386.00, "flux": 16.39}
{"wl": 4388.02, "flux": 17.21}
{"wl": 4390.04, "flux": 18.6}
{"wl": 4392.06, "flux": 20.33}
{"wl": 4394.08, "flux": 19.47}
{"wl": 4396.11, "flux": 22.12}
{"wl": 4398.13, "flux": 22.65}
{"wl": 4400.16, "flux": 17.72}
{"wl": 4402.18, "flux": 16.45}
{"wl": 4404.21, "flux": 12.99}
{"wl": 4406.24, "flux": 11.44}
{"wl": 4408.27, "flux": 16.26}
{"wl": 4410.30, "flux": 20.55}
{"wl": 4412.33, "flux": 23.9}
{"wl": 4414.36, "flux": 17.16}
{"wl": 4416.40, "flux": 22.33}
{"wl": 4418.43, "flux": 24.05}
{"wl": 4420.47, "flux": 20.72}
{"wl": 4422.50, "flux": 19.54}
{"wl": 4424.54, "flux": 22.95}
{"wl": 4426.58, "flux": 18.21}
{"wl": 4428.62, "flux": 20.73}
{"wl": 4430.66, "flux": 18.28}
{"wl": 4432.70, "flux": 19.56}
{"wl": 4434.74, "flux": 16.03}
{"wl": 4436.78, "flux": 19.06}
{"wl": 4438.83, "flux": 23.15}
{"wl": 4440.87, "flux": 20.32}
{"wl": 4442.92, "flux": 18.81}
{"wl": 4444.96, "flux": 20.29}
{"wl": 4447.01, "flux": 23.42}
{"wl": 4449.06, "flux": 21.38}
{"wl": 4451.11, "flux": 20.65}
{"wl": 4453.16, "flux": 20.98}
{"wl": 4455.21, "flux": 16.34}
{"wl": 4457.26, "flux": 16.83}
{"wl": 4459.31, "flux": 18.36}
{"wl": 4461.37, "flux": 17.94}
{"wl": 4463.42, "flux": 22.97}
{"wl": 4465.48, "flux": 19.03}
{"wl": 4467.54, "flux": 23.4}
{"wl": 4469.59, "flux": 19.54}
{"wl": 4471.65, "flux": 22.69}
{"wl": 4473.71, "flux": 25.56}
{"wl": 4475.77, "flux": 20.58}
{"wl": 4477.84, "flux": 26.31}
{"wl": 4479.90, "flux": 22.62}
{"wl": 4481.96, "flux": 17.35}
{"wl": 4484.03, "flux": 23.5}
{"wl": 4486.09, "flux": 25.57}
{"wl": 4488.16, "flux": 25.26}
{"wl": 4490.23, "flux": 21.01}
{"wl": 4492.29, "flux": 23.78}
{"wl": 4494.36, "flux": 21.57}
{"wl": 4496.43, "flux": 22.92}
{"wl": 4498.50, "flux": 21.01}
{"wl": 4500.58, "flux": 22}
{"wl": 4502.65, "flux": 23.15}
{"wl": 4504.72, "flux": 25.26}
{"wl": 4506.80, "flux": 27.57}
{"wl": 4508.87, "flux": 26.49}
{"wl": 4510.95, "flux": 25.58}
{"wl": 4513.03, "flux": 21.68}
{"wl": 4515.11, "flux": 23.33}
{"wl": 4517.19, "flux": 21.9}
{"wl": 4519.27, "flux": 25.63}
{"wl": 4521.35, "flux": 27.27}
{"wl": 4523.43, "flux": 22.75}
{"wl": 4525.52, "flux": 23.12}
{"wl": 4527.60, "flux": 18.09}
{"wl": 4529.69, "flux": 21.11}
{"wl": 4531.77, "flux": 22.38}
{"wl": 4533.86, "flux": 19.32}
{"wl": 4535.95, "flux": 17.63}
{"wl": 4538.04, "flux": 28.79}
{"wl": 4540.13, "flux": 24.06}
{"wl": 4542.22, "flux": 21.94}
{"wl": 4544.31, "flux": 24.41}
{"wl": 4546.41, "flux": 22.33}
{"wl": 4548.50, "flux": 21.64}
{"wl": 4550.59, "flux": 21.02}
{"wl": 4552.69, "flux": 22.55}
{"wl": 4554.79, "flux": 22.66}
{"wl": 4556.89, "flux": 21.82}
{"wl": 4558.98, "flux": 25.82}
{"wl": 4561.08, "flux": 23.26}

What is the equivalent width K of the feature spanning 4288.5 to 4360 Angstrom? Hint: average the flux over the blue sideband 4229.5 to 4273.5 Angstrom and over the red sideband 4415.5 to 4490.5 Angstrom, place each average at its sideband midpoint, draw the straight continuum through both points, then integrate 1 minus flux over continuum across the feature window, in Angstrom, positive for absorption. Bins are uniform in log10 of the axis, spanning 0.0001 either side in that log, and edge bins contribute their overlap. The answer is 4.8 Angstrom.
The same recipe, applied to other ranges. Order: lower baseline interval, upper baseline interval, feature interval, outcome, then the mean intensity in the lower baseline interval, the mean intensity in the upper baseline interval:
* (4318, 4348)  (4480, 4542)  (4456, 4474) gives 1.0 Angstrom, 17.6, 23.1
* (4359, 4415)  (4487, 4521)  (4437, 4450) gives 0.0 Angstrom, 18.6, 23.7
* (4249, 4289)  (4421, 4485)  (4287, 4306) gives 3.0 Angstrom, 14.1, 20.5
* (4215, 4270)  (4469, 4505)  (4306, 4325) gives 2.0 Angstrom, 14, 22.7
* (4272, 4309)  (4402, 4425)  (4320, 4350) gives -4.8 Angstrom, 12.9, 19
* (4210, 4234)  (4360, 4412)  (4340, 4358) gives -1.9 Angstrom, 13.1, 18.5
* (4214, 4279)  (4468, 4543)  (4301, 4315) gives 4.1 Angstrom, 13.7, 23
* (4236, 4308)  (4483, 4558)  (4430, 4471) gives 1.3 Angstrom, 14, 23.1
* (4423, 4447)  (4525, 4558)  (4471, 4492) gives -2.2 Angstrom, 19.9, 22.1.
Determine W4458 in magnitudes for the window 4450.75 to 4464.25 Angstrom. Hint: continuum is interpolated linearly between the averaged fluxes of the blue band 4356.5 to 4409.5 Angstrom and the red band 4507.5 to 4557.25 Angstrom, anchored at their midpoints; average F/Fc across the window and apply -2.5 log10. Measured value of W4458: 0.087 mag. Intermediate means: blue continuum 18.4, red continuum 22.9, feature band 19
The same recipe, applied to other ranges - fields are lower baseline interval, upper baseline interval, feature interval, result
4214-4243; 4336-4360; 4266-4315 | 0.21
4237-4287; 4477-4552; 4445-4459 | 0.06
